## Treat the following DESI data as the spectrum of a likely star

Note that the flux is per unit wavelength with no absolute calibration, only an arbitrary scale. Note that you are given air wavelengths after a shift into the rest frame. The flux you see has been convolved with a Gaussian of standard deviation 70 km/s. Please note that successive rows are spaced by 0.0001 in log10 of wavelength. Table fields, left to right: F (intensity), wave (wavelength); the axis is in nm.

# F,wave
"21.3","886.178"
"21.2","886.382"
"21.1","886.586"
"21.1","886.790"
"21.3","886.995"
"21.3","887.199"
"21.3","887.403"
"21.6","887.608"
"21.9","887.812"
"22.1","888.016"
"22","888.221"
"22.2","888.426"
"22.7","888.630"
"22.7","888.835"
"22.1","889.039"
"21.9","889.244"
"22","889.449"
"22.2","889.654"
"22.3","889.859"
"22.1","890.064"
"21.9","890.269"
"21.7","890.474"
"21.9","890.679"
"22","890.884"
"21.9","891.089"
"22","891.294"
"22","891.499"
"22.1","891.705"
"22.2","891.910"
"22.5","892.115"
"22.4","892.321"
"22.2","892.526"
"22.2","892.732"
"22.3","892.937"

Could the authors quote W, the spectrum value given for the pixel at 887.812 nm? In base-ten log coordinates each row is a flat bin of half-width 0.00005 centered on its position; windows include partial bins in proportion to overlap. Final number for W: 21.9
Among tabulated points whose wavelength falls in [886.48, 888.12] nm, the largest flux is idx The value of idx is 22.1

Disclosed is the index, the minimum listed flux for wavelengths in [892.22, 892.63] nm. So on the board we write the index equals 22.2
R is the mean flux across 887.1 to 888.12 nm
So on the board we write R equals 21.6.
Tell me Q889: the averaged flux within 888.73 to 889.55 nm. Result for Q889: 22.2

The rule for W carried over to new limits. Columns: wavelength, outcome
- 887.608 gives 21.6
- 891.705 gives 22.1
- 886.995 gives 21.3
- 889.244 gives 21.9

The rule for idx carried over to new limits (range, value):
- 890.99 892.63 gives 22.5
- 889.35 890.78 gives 22.3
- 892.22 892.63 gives 22.4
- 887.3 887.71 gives 21.6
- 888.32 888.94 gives 22.7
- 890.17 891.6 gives 22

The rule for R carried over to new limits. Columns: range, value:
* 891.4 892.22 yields 22.2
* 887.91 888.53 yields 22.1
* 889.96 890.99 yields 21.9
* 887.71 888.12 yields 22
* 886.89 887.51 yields 21.3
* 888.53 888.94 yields 22.7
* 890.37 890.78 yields 21.8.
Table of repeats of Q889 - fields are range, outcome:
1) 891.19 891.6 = 22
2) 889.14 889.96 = 22.1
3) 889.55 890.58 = 22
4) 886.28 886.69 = 21.2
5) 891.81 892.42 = 22.4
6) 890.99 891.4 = 22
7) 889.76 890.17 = 22.2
